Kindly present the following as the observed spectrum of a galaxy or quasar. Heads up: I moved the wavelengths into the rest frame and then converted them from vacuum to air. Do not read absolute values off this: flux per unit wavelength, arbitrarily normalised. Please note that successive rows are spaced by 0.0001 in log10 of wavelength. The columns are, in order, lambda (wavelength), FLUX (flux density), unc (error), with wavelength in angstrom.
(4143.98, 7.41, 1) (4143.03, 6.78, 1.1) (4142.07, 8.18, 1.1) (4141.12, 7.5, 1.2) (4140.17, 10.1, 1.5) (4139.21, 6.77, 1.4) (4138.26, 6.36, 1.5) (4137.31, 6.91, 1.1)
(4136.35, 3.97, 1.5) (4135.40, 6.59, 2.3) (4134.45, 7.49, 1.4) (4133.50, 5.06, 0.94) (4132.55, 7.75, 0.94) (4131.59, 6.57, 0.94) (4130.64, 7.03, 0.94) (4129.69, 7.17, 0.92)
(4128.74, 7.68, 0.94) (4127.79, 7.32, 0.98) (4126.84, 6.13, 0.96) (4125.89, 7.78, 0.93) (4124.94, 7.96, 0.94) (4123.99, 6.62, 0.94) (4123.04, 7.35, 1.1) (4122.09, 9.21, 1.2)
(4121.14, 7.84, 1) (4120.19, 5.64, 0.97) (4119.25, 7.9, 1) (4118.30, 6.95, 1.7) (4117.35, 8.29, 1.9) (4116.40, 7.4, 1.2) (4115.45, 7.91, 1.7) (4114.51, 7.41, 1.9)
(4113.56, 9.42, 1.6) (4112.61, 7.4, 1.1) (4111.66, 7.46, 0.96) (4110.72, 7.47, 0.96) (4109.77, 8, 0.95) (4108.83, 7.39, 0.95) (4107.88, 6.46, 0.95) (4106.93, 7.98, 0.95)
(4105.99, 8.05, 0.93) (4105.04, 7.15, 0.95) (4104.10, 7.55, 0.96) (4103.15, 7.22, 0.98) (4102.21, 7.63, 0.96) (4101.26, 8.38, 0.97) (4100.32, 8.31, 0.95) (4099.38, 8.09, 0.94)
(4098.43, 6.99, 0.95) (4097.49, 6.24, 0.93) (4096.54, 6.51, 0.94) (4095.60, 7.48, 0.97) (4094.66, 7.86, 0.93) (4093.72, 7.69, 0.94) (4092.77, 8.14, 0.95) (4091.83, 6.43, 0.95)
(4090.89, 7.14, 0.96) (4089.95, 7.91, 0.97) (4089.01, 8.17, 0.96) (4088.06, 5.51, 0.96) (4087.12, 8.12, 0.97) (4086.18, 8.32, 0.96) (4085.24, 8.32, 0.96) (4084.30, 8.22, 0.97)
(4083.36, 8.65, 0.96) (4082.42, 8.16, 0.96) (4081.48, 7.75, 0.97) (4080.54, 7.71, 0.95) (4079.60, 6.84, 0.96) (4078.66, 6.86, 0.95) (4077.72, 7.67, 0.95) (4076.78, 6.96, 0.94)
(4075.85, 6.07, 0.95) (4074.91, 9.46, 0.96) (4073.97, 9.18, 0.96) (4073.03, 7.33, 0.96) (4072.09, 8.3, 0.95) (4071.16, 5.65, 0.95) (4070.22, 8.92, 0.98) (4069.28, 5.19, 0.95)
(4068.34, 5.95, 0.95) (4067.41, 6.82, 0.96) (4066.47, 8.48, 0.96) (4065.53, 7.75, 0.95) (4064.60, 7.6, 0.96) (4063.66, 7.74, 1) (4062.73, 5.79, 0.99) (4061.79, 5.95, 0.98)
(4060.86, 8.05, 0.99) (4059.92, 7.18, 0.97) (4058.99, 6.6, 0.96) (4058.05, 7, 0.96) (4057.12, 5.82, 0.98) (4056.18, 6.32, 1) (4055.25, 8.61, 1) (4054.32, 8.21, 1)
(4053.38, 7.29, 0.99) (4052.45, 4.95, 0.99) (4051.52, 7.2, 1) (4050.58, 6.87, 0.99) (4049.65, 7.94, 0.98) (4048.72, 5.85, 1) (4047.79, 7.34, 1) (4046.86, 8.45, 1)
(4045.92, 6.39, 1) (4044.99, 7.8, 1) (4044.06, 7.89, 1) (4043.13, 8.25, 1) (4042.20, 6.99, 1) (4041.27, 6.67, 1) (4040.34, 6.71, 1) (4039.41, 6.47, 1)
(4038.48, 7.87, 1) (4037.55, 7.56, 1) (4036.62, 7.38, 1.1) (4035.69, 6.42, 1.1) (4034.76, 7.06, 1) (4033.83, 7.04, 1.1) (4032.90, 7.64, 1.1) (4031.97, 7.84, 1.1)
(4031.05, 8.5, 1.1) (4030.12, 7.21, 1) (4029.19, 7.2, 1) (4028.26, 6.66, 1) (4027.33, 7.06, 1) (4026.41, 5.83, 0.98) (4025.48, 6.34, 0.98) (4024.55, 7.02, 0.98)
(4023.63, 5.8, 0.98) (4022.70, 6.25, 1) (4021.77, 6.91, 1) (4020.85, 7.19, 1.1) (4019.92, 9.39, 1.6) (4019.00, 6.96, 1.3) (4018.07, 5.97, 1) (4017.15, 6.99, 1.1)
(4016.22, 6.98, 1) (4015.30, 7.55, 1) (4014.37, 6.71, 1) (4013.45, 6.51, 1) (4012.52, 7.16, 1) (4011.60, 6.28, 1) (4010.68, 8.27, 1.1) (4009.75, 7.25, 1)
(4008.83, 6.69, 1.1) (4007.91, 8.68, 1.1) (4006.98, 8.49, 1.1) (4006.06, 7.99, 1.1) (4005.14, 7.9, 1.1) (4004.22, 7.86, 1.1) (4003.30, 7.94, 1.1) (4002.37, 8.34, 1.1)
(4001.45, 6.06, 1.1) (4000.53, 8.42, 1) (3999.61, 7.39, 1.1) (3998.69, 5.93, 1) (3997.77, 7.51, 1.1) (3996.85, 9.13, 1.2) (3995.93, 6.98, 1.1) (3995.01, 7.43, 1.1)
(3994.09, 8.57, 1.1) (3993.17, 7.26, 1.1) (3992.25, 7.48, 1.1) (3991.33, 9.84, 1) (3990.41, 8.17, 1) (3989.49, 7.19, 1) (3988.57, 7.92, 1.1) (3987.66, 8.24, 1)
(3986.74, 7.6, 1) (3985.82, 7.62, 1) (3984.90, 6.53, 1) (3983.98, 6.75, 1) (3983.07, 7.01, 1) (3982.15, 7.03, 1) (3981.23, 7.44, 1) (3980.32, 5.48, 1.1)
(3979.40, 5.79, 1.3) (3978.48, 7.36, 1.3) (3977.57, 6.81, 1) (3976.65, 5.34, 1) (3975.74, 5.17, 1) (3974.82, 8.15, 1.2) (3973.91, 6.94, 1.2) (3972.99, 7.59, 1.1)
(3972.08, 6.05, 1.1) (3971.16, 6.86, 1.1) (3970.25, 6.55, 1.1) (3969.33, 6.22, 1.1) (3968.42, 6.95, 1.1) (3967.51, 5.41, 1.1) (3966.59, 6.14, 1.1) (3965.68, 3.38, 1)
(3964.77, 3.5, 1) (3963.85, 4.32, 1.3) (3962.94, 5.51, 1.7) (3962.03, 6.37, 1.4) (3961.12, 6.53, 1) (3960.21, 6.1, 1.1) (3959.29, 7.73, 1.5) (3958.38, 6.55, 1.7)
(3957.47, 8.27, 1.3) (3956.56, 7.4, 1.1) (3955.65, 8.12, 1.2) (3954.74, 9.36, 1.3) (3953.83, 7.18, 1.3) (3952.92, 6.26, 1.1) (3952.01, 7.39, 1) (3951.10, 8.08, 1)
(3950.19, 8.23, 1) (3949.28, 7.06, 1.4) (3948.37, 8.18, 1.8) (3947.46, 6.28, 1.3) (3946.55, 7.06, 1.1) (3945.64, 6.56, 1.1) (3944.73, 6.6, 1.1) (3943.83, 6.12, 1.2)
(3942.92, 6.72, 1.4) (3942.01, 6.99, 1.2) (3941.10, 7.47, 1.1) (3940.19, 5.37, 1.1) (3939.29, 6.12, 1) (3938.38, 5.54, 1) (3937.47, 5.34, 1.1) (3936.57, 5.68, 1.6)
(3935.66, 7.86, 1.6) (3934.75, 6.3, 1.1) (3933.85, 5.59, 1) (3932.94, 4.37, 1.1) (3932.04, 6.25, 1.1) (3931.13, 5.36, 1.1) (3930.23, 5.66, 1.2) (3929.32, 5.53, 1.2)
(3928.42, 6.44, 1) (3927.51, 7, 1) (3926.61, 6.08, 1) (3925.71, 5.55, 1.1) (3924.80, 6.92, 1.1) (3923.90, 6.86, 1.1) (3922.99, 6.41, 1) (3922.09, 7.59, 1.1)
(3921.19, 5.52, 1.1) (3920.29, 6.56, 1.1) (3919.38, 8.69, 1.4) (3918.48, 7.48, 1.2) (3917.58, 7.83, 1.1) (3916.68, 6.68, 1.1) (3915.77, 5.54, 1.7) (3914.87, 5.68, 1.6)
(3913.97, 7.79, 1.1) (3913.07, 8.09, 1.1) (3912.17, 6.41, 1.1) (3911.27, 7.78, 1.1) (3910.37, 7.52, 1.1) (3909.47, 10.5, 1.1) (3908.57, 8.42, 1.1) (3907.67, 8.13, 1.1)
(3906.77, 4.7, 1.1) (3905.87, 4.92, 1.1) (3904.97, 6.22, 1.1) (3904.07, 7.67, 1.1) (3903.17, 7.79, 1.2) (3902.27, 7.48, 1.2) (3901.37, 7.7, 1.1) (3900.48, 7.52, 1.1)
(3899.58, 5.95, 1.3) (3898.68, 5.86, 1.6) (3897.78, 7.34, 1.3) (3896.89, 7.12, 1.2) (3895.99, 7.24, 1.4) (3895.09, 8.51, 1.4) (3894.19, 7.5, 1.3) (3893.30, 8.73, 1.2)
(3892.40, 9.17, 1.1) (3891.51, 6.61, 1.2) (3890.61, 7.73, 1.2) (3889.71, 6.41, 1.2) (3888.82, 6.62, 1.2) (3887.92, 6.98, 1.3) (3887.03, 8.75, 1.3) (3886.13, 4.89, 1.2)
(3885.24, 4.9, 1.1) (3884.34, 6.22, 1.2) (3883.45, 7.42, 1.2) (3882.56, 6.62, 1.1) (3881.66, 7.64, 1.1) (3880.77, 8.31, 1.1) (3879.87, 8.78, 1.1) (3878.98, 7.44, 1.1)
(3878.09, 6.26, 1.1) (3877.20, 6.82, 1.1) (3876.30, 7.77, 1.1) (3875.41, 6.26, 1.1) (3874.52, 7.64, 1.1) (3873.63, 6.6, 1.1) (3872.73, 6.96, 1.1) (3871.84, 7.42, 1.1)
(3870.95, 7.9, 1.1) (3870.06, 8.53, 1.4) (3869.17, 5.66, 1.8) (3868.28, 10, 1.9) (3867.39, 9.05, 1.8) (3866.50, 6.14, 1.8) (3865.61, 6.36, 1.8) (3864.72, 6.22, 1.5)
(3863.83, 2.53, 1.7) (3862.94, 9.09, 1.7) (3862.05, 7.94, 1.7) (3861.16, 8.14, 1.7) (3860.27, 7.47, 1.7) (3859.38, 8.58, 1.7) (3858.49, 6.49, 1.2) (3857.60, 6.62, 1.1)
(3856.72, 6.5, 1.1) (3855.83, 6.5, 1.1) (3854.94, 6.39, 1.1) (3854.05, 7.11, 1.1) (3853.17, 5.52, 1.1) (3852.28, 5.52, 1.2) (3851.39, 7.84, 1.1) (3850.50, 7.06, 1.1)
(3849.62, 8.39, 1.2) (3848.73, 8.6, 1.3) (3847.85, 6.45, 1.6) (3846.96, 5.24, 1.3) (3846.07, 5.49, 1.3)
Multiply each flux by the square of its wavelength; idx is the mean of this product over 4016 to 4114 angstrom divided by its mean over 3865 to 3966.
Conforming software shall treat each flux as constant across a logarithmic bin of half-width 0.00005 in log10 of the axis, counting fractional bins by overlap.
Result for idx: 1.14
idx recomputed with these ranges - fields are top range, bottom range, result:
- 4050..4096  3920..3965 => 1.20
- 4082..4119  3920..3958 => 1.24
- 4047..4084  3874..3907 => 1.12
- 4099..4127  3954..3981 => 1.28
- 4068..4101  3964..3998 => 1.15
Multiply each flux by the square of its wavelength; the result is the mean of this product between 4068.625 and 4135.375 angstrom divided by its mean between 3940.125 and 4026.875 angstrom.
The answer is 1.13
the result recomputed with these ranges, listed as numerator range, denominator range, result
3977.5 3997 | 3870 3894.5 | 1.08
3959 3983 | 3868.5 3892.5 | 0.91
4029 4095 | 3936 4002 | 1.12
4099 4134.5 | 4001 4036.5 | 1.09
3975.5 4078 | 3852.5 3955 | 1.11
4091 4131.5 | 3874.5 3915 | 1.15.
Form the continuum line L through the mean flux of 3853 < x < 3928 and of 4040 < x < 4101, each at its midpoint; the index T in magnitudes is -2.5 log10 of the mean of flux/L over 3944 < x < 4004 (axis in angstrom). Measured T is 0.03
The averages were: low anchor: 7.1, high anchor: 7.34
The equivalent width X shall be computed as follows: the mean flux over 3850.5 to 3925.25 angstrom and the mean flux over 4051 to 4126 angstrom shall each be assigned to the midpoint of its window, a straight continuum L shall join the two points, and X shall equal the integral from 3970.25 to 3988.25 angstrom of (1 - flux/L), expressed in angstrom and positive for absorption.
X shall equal 1.08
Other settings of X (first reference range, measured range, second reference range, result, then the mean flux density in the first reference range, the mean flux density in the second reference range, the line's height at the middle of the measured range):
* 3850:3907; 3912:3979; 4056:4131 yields 5.9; 7.07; 7.43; 7.18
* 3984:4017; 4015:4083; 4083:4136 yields 3.2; 7.58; 7.47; 7.53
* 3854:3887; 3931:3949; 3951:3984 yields 1.0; 7.08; 6.55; 6.7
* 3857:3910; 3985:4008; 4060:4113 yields -1.4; 7.22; 7.47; 7.36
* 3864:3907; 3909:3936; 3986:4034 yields 1.8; 7.11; 7.42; 7.2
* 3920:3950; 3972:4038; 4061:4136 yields -4.2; 6.35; 7.43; 6.81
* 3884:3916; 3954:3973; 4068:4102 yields 2.2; 7.14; 7.52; 7.27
